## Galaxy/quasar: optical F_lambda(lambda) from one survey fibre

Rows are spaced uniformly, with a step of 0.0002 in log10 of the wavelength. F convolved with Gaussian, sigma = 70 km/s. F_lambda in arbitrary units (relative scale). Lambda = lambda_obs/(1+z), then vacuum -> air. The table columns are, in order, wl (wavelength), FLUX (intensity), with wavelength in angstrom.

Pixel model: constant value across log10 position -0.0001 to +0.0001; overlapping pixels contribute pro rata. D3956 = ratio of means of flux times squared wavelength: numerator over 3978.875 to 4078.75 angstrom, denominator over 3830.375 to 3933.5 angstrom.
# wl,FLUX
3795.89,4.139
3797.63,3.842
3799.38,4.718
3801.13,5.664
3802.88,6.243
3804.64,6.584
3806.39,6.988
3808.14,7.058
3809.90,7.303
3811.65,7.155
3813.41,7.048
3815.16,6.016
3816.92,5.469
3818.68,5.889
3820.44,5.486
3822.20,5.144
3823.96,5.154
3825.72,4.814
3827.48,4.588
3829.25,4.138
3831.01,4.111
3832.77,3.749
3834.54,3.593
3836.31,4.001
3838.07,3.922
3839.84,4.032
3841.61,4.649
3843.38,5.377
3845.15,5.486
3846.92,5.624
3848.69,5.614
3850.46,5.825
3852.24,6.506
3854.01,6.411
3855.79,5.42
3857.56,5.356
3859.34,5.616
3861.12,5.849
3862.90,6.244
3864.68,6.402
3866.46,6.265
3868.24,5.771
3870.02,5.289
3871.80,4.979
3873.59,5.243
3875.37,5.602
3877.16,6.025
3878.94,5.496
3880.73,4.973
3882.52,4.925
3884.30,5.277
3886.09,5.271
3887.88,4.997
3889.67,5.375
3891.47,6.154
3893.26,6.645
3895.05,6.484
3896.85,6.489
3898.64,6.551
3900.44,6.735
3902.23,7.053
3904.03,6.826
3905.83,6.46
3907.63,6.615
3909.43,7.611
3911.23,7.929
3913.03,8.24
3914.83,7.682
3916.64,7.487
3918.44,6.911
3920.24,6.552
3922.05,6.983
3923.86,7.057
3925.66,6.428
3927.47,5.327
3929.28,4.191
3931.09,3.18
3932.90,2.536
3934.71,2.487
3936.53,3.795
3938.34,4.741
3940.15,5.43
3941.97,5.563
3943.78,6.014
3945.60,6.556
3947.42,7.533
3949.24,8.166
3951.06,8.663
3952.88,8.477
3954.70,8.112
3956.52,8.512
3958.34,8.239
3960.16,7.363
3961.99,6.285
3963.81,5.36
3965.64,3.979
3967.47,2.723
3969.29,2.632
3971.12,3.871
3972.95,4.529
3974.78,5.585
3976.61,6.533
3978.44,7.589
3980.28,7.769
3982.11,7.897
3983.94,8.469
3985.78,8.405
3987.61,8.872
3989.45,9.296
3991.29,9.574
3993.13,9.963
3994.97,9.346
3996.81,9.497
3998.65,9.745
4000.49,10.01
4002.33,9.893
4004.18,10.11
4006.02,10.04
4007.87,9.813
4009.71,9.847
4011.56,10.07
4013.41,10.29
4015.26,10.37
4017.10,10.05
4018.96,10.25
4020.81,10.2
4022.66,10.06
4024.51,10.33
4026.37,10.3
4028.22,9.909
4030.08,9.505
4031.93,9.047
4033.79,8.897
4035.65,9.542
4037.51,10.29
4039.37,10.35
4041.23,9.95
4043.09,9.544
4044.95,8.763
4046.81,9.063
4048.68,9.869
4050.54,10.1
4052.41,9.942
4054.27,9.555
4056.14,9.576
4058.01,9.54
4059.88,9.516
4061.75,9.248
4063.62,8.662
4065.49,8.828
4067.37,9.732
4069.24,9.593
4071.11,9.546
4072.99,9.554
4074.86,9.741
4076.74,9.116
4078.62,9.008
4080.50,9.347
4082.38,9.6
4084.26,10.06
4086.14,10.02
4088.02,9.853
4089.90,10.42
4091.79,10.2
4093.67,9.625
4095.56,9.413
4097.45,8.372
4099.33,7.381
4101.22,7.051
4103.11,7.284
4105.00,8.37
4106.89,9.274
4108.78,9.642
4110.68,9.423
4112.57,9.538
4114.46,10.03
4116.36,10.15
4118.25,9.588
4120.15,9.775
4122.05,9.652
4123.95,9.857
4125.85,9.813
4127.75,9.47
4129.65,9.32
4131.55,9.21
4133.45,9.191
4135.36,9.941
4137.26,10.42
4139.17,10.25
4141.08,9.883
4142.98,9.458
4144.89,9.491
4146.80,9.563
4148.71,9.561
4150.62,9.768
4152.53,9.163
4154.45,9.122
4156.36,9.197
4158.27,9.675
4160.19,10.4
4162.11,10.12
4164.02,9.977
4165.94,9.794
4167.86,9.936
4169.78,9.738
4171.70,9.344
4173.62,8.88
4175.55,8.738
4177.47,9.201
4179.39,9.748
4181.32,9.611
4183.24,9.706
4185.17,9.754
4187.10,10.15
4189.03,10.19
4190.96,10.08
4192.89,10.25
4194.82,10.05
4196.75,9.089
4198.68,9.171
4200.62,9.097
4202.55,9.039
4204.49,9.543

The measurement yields 1.8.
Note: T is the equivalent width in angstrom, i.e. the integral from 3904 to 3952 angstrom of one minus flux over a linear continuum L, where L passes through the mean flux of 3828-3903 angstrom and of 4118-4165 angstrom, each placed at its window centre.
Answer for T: 1.7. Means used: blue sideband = 5.46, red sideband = 9.68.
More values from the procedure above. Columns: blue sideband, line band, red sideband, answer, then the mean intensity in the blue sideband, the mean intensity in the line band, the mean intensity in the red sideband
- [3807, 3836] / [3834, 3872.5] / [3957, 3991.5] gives 1.7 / 5.4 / 5.39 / 6.54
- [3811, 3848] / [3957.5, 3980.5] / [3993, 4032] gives 8.6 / 5.01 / 5.5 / 9.96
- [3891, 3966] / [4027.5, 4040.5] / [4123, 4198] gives -2.9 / 6.43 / 9.65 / 9.67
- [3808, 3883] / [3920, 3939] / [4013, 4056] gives 6.6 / 5.42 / 4.78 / 9.82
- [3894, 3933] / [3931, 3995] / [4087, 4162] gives 6.4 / 6.5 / 6.51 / 9.44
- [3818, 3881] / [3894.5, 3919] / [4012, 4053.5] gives -1.5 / 5.24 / 7.09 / 9.85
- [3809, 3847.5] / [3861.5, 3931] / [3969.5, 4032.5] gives 4.6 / 5.12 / 6.19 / 8.96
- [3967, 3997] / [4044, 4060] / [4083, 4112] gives -2.3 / 7.23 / 9.55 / 9.1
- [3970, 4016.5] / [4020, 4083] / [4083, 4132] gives -3.9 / 8.68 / 9.58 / 9.34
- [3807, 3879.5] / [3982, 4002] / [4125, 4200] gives -5.0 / 5.46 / 9.26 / 9.65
